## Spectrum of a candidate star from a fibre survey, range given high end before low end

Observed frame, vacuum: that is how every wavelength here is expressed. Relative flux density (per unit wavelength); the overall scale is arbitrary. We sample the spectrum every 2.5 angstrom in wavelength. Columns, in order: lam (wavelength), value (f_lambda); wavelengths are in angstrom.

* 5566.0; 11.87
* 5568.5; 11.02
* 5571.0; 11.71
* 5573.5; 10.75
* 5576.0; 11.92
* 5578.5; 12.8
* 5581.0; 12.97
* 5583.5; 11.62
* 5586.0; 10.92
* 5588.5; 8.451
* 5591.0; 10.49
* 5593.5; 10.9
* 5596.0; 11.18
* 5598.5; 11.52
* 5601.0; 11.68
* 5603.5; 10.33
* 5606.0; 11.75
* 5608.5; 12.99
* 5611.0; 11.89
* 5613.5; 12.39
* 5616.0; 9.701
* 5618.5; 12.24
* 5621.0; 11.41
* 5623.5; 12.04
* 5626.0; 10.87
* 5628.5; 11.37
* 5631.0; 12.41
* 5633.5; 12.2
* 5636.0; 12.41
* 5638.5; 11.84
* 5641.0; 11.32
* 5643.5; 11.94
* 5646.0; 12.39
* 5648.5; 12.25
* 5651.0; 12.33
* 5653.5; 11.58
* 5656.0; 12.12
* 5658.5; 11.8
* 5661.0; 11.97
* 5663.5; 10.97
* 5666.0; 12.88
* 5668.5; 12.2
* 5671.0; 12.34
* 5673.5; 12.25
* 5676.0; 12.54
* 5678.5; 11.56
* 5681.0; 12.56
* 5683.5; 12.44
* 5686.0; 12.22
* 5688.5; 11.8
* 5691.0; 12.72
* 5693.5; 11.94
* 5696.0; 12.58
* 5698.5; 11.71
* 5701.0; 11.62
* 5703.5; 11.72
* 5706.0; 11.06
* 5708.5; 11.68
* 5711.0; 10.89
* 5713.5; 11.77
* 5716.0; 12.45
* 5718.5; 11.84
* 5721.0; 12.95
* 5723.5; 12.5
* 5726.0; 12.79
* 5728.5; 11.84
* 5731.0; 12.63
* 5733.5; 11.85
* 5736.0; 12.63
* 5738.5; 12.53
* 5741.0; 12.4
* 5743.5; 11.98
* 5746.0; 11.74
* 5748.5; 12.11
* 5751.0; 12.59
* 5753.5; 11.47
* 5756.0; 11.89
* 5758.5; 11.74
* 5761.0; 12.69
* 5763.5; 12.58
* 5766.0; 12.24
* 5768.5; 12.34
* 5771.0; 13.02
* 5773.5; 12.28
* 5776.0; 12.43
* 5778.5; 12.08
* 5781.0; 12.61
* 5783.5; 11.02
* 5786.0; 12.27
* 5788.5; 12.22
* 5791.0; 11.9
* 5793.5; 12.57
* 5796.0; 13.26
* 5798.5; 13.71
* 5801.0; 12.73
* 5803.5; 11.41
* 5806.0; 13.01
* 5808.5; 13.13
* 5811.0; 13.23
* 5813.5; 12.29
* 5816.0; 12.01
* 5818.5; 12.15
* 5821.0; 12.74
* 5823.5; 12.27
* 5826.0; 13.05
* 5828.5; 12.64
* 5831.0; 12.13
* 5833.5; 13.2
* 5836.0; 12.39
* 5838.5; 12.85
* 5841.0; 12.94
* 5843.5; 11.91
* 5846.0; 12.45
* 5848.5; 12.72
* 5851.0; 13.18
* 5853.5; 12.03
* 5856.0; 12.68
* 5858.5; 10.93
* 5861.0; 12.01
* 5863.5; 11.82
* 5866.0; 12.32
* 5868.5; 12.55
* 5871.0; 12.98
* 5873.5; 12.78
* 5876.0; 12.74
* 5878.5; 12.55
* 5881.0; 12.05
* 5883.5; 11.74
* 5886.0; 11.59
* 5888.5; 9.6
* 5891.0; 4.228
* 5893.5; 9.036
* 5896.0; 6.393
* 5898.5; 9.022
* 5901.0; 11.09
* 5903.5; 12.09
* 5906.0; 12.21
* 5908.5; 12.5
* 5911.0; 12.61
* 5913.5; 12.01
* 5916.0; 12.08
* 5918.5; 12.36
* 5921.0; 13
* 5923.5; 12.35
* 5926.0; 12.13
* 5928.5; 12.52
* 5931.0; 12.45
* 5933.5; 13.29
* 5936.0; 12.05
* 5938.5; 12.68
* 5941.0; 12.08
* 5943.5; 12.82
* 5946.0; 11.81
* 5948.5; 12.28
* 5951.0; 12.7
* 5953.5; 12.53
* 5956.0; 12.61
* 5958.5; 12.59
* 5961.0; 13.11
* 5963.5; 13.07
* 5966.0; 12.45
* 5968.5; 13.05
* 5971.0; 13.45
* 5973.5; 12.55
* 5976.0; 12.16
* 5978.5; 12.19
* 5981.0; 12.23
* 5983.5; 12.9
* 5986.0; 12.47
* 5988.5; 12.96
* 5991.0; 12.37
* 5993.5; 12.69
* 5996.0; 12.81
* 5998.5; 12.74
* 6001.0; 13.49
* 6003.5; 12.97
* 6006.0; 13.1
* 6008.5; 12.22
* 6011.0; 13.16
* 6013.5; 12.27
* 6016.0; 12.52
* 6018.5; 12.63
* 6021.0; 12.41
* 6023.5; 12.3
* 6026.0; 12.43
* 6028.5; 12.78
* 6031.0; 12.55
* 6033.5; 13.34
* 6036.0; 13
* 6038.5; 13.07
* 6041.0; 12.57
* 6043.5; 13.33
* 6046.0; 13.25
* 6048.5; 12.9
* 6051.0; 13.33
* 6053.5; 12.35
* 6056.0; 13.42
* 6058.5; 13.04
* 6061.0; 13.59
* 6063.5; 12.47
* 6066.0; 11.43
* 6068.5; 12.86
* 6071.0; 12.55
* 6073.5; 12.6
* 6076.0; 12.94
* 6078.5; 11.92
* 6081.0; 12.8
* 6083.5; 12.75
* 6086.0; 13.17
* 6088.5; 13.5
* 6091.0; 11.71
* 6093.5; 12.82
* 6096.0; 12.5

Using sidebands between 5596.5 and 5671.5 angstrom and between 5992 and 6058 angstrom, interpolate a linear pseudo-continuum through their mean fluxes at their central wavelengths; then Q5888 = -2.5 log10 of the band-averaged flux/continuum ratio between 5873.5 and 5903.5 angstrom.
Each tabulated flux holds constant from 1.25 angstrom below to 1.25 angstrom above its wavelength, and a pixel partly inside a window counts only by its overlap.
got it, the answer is 0.22 mag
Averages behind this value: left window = 11.8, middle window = 10.2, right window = 12.8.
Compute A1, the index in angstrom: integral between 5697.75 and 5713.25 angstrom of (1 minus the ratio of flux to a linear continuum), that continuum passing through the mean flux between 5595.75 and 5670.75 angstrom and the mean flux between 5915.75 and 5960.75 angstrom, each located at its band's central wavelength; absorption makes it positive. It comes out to 0.7 angstrom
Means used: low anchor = 11.8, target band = 11.5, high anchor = 12.5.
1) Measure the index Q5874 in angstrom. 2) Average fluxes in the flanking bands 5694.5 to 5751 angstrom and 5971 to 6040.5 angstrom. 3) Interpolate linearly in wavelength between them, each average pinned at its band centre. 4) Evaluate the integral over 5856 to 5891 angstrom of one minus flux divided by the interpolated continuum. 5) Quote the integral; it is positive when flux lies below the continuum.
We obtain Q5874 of 1.9 angstrom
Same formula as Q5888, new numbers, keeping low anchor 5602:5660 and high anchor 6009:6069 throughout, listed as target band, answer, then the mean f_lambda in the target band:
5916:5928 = 0.007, 12.4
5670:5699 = -0.027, 12.2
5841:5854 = -0.018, 12.5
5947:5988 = -0.003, 12.6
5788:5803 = -0.043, 12.7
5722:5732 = -0.036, 12.4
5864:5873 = -0.016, 12.6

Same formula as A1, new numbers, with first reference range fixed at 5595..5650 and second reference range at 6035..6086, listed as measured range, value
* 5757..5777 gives -0.52 angstrom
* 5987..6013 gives -0.33 angstrom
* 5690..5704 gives -0.16 angstrom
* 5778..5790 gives 0.10 angstrom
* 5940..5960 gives 0.17 angstrom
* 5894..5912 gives 2.44 angstrom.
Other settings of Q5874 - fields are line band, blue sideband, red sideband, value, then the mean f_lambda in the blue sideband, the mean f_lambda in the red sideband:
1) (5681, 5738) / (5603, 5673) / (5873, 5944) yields -1.5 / 11.9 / 11.5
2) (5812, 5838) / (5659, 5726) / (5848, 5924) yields -1.8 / 12.1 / 11.5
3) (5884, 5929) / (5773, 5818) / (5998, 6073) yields 6.0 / 12.5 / 12.8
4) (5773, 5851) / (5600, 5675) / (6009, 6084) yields -1.8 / 11.9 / 12.7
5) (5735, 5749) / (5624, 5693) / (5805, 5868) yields 0.0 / 12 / 12.5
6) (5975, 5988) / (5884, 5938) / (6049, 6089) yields -0.6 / 11.2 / 12.8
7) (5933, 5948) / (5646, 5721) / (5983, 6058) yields 0.3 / 12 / 12.8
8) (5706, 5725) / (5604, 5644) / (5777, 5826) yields 0.3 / 11.8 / 12.5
